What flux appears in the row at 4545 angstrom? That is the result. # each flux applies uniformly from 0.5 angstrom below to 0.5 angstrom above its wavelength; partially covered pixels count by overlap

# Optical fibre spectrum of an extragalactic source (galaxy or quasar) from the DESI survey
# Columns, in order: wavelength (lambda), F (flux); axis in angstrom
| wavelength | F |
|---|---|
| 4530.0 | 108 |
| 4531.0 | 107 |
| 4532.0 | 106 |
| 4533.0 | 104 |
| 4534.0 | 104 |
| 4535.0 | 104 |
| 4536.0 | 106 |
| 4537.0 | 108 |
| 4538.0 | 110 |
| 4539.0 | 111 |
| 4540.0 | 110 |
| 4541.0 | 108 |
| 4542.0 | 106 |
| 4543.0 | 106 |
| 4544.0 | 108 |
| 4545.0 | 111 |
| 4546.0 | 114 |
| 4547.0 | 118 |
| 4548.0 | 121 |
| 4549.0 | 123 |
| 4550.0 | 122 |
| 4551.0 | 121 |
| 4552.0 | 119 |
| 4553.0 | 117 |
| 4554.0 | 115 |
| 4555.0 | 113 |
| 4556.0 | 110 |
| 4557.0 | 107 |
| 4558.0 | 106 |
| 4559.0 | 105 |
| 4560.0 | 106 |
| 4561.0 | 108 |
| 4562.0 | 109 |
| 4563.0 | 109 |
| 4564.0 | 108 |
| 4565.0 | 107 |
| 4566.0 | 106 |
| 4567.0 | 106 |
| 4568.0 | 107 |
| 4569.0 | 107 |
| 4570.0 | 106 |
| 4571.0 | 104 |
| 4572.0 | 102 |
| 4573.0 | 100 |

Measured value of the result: 111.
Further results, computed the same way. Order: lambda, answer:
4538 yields 110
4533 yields 104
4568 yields 107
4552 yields 119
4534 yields 104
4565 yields 107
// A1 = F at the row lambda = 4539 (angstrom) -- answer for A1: 111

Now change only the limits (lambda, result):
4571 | 104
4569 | 107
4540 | 110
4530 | 108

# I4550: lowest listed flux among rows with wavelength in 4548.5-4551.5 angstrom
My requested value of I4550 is 121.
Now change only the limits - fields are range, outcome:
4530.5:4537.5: 104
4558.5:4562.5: 105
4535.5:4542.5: 106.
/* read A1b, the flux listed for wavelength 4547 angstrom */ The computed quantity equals 118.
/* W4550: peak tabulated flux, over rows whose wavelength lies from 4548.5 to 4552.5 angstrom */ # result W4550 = 123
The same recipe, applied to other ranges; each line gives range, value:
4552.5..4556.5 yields 117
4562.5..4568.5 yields 109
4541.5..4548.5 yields 121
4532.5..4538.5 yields 110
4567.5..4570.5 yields 107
